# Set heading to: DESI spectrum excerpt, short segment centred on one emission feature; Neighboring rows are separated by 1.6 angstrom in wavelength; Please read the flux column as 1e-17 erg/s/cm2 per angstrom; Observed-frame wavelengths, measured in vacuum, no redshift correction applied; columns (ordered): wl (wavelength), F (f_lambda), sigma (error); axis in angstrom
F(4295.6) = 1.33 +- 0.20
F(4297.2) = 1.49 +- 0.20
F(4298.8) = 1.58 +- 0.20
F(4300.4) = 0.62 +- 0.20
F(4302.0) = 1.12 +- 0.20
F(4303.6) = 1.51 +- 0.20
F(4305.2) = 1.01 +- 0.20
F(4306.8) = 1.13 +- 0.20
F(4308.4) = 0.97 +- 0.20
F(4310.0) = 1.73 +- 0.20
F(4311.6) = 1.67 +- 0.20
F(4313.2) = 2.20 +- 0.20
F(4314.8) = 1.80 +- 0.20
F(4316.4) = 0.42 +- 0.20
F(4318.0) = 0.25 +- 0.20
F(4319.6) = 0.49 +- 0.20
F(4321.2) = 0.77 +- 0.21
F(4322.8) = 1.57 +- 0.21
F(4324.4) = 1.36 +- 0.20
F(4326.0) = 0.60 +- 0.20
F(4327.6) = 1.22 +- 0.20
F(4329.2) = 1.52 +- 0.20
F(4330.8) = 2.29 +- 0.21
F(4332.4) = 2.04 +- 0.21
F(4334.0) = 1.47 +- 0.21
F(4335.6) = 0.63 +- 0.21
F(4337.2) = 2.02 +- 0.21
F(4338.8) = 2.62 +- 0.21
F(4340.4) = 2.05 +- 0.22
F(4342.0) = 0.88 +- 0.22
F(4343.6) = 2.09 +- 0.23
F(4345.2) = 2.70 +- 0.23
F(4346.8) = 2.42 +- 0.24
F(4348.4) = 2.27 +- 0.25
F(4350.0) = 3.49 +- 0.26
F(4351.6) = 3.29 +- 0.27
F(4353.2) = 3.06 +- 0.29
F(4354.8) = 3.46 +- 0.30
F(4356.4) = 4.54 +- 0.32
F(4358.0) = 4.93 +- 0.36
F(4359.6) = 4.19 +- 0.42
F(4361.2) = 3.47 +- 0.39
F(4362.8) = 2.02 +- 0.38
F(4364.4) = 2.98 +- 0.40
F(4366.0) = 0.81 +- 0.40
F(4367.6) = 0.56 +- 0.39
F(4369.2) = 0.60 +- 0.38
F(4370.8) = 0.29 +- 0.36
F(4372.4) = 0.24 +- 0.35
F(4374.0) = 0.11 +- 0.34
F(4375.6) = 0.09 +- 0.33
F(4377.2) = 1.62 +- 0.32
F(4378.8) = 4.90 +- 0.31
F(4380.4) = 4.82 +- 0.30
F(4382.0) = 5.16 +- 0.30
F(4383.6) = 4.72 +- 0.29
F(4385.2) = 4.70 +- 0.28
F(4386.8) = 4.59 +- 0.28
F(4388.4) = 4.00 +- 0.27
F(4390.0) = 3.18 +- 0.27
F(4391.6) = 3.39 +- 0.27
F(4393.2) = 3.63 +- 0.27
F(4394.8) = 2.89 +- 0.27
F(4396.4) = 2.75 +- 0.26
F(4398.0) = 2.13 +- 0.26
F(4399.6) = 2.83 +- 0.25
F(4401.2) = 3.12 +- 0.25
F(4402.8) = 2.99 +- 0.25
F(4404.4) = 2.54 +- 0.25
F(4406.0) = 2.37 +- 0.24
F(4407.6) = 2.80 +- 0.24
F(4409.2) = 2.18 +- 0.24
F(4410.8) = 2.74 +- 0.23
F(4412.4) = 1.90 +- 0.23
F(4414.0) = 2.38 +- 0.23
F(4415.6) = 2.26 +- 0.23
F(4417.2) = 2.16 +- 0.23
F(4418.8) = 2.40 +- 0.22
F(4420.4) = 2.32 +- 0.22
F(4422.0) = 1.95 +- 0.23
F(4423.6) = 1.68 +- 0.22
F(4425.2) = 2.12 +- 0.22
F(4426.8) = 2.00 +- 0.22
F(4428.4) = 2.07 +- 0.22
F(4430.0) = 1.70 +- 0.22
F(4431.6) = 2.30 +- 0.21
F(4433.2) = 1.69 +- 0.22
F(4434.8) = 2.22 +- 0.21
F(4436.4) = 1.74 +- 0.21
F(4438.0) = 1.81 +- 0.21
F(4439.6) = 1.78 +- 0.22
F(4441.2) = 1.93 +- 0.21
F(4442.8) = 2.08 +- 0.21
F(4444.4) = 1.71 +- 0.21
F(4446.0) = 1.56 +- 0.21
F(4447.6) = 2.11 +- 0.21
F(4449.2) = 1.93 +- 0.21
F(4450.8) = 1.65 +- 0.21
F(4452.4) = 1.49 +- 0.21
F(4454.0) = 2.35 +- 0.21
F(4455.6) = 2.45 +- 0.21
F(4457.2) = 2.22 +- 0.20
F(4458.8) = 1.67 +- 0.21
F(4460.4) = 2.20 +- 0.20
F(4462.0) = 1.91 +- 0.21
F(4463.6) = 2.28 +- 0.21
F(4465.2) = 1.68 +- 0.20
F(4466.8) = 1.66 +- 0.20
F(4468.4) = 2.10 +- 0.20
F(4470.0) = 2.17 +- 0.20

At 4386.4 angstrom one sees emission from Ly-alpha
